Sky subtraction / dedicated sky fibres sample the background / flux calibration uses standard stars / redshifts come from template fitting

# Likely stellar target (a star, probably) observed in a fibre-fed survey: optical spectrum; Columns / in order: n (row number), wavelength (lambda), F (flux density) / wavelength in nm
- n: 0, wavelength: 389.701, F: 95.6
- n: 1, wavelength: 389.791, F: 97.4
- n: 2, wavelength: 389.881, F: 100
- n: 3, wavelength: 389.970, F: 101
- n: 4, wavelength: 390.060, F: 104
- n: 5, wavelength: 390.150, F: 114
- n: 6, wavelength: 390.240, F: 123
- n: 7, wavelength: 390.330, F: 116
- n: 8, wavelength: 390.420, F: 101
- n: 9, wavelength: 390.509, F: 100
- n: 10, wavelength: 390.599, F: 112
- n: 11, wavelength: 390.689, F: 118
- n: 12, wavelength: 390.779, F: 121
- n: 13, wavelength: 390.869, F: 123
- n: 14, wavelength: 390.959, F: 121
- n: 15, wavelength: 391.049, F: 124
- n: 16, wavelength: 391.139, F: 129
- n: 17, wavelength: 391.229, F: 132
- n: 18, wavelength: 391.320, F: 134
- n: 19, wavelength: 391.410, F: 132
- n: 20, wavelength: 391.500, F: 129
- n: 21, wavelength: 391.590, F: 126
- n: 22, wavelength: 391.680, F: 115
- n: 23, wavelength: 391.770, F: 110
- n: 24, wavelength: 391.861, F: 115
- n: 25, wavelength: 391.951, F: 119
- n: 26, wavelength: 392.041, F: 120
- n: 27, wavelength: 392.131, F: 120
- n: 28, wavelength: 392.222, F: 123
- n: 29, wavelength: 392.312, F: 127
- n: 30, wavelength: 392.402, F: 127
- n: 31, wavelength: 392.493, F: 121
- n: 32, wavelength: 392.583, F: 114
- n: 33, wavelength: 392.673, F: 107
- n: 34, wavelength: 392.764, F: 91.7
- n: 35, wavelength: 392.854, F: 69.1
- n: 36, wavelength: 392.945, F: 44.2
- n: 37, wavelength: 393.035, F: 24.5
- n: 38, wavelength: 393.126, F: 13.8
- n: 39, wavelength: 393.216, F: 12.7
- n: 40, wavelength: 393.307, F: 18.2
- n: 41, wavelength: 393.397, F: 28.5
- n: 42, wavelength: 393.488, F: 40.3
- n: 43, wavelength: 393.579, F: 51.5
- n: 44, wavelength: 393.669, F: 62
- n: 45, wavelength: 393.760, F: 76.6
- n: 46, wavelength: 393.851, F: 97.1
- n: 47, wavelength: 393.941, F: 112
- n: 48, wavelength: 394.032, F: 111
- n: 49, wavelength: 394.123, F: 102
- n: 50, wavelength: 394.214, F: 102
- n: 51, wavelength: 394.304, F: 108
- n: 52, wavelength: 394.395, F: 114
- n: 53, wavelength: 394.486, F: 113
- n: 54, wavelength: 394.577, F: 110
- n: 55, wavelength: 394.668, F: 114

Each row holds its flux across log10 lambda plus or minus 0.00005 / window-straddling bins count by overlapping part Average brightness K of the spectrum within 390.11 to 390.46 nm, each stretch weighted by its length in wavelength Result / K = 114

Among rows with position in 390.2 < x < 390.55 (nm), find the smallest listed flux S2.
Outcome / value 100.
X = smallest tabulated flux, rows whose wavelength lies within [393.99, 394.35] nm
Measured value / 102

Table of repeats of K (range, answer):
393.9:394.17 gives 108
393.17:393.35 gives 15.4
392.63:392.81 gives 99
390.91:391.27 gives 126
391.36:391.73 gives 126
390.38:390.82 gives 111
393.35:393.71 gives 45.3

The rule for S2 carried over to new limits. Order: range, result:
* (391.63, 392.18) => 110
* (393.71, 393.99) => 76.6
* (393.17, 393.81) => 12.7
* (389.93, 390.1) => 101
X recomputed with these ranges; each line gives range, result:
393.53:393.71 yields 51.5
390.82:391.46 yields 121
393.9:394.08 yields 111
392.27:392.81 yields 91.7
